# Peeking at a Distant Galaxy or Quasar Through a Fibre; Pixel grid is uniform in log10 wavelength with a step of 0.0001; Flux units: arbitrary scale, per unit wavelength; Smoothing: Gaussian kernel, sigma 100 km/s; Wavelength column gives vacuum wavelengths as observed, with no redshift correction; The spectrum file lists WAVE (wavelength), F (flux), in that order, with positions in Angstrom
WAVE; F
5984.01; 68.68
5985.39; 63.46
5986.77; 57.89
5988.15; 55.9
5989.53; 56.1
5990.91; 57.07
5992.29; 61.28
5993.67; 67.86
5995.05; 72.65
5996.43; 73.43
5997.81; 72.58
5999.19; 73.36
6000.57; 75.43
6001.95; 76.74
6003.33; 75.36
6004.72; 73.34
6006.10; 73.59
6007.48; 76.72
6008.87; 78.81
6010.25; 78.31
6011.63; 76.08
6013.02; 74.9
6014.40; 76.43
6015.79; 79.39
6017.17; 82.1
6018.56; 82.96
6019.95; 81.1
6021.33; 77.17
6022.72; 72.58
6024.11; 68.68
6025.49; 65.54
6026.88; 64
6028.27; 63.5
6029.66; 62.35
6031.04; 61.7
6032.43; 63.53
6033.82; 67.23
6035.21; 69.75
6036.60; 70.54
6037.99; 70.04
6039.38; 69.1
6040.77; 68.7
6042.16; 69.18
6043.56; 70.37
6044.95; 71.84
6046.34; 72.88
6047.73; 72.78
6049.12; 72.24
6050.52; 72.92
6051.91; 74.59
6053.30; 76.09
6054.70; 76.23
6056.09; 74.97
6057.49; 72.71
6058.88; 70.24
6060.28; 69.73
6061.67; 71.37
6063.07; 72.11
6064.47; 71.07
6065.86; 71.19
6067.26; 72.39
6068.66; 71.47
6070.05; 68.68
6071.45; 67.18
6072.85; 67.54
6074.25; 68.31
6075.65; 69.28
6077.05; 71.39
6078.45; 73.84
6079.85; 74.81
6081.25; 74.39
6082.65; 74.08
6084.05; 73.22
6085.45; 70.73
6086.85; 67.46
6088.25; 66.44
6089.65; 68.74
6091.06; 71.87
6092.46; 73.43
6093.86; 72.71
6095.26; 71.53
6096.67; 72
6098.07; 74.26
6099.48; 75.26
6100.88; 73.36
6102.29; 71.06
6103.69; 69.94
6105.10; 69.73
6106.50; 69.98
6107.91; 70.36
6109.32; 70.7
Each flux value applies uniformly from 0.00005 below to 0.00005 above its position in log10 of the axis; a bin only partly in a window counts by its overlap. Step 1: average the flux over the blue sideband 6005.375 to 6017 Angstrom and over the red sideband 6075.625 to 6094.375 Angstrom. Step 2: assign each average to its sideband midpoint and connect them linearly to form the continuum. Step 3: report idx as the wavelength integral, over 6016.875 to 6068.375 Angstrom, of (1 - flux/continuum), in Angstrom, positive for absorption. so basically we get 2.5 Angstrom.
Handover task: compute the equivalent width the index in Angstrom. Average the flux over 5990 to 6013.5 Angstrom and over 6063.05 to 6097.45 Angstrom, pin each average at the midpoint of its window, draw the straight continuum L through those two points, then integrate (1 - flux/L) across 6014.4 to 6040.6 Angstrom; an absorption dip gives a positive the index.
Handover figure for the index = 0.5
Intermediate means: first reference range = 72.6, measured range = 70.7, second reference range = 71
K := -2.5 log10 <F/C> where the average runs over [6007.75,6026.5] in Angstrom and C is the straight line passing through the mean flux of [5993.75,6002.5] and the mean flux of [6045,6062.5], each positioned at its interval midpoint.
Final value -0.041 mag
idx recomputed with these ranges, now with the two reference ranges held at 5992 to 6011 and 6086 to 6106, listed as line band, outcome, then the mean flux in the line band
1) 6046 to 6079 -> 0.22 Angstrom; 71.7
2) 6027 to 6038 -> 1.09 Angstrom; 65.7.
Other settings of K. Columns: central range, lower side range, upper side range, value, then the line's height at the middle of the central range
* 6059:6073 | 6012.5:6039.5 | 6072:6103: 0.02 mag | 71.4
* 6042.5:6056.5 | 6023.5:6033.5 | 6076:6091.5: -0.10 mag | 67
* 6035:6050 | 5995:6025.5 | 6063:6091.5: 0.04 mag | 73.4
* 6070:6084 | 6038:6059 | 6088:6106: 0.01 mag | 71.9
